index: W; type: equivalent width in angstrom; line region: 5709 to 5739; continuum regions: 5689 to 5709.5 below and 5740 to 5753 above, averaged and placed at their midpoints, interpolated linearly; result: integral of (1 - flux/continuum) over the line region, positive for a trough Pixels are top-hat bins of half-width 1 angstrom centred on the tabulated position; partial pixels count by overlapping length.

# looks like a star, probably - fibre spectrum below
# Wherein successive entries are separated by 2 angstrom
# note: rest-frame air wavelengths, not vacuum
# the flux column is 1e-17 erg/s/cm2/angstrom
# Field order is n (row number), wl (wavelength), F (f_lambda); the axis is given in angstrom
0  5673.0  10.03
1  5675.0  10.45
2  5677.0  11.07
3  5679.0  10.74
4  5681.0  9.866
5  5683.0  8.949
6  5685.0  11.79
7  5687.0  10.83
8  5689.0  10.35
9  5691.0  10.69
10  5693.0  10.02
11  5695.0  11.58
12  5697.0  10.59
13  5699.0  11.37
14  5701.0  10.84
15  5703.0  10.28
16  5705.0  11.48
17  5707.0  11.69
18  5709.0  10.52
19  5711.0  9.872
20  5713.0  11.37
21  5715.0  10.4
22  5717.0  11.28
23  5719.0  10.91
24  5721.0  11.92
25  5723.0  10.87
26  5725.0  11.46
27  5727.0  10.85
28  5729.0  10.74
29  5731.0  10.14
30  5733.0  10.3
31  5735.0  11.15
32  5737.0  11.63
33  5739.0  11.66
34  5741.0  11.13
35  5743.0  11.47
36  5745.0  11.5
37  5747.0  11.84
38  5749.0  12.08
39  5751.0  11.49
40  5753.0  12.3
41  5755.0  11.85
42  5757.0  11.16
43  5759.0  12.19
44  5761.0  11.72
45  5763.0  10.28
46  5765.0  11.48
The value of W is 0.9 angstrom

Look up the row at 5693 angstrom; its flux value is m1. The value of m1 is 10.02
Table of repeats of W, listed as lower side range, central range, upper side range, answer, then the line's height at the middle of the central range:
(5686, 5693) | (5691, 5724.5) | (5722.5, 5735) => -0.9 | 10.6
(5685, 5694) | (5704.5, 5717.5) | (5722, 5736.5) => -0.2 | 10.7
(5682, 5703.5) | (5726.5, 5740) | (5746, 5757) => 0.7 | 11.5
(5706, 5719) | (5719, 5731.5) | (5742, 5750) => 0.2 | 11.2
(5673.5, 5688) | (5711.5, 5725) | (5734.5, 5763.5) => 0.0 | 11.1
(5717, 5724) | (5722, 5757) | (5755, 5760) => 0.5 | 11.5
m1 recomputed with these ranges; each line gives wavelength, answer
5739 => 11.66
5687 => 10.83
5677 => 11.07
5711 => 9.872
